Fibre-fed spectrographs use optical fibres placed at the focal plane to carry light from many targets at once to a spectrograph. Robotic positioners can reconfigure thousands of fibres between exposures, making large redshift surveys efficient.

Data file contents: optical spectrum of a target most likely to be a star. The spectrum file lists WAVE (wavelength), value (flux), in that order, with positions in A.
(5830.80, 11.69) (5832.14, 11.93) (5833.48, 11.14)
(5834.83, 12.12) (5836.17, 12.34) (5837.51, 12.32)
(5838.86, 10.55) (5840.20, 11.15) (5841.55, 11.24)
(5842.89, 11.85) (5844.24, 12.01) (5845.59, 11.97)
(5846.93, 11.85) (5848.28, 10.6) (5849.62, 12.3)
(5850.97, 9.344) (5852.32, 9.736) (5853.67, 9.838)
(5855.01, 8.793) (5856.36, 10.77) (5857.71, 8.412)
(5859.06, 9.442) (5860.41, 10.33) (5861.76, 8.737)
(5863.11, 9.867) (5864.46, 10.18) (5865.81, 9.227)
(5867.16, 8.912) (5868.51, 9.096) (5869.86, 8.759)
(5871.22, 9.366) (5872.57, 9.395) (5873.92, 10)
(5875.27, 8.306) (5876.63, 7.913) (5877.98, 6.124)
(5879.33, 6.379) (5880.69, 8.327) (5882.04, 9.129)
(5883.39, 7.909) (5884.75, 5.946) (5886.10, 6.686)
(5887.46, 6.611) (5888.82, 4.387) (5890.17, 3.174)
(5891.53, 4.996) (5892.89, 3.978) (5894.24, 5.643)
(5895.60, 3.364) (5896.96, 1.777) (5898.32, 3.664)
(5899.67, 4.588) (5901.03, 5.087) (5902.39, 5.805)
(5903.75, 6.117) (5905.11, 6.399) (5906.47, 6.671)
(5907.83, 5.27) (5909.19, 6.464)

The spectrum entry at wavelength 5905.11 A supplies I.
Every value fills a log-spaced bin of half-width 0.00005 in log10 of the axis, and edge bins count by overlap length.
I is 6.399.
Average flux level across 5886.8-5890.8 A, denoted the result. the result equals 4.74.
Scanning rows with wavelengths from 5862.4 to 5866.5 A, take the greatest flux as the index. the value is 10.18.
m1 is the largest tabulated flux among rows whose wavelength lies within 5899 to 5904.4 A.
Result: 6.117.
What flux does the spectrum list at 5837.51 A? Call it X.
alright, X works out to 12.32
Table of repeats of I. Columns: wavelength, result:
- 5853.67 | 9.838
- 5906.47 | 6.671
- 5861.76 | 8.737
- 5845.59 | 11.97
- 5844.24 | 12.01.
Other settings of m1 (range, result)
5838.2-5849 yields 12.01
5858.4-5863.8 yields 10.33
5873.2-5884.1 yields 10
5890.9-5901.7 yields 5.643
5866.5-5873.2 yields 9.395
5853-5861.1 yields 10.77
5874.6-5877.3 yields 8.306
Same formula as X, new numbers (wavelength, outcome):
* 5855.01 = 8.793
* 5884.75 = 5.946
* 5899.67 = 4.588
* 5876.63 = 7.913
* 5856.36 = 10.77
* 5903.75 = 6.117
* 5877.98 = 6.124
